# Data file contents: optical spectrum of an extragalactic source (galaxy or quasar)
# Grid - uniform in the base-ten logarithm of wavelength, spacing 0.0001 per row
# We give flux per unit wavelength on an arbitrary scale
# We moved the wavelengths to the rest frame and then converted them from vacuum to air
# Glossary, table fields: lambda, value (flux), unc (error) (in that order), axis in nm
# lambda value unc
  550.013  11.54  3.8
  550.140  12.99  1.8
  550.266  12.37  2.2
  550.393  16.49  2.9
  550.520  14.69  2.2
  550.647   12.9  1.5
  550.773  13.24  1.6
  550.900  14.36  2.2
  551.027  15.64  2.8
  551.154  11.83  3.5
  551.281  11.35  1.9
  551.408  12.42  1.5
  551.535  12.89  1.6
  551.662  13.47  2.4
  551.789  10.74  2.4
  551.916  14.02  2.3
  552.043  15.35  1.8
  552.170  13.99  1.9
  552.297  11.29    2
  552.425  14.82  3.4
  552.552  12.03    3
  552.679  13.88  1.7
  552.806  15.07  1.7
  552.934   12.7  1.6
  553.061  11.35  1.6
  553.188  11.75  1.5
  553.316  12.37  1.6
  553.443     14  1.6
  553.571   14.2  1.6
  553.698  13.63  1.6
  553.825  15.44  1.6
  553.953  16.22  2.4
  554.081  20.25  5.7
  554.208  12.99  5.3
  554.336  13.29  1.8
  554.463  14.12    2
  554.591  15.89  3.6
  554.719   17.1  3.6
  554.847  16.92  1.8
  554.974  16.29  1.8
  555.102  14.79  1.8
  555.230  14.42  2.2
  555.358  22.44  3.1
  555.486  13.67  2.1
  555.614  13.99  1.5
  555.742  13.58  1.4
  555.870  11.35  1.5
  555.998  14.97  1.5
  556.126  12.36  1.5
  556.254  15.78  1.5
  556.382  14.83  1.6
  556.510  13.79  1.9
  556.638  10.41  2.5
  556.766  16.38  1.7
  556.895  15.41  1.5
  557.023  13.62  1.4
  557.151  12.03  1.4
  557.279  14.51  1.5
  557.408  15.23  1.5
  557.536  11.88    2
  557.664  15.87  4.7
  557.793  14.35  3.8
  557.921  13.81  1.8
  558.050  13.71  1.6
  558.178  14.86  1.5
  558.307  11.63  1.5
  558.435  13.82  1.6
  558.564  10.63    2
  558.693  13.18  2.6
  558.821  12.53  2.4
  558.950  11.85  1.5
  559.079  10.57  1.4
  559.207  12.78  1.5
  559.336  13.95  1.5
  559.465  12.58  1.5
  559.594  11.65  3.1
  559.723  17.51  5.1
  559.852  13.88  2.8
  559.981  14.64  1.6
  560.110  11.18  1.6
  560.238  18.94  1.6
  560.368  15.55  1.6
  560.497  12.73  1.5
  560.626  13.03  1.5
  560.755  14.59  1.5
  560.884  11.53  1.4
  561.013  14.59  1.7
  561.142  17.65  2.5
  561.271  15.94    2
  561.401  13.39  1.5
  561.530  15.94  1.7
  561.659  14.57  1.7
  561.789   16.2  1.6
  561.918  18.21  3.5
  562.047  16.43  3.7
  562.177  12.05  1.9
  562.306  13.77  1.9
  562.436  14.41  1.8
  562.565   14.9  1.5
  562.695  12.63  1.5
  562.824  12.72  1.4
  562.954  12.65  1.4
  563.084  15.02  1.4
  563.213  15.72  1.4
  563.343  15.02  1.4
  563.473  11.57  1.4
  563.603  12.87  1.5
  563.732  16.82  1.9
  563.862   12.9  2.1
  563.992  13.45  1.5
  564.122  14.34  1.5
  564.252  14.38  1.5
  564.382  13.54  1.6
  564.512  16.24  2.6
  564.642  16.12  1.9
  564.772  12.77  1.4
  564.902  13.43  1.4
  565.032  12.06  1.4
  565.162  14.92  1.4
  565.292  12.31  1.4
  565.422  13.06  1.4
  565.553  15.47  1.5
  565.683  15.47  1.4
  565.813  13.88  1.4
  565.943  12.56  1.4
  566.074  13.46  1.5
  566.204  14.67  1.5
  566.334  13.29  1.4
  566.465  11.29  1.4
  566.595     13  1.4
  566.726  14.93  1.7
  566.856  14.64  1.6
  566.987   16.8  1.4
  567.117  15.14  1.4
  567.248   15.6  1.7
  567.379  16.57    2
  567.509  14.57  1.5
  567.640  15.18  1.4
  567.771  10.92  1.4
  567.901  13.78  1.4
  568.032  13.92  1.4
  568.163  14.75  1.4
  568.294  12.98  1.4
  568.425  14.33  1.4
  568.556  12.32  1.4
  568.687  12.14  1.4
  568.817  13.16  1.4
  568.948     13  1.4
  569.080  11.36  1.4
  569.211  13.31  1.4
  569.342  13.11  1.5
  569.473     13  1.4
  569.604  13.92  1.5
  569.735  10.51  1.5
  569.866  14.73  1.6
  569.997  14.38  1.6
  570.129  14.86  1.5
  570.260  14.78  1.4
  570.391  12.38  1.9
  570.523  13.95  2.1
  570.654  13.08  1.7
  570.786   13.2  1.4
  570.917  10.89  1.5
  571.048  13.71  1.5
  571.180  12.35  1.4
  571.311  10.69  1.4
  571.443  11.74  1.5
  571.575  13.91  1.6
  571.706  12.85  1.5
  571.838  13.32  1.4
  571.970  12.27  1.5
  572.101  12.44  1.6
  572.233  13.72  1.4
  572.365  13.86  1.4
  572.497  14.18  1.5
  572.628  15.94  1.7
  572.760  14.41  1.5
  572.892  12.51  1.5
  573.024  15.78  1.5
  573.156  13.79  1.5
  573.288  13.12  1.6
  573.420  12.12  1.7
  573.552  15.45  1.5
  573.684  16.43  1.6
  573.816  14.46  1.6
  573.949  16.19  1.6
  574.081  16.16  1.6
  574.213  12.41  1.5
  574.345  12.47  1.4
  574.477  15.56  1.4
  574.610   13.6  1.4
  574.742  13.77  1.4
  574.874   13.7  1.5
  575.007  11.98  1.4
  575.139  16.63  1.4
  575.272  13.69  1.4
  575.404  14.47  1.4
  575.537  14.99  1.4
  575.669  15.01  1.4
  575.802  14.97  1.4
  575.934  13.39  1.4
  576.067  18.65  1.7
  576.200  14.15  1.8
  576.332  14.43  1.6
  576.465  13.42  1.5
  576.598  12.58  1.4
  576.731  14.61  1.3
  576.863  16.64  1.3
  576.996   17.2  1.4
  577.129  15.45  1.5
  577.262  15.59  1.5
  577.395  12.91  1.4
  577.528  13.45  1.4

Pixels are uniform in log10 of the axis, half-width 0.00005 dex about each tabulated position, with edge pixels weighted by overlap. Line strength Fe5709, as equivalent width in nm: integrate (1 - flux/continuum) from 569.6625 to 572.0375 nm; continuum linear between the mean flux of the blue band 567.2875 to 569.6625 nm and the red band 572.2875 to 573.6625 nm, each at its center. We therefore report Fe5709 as 0.150 nm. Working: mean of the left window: 13.5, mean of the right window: 14.2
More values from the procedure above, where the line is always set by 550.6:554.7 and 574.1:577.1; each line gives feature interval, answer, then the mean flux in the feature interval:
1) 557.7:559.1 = 0.098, 12.9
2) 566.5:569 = 0.031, 14.1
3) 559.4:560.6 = -0.024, 14.2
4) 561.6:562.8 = -0.058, 14.7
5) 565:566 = 0.027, 13.8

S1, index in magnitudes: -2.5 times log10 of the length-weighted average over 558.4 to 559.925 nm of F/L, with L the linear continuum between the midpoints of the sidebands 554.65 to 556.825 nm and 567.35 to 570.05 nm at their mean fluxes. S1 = 0.13 mag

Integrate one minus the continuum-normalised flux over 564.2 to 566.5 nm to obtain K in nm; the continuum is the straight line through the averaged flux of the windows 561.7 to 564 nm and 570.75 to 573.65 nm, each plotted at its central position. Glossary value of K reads 0.032 nm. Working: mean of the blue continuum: 14.3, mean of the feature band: 13.9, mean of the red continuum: 13.3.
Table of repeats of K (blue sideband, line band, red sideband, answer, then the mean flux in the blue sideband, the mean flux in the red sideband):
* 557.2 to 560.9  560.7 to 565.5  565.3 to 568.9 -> -0.18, 13.6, 14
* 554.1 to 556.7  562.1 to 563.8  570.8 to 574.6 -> 0.05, 14.8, 13.7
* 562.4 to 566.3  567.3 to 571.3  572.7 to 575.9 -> 0.23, 14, 14.3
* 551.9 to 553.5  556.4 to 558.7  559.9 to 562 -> 0.09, 13.3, 14.9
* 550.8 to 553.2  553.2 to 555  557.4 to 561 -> -0.25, 13.1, 13.5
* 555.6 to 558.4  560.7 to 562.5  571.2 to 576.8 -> -0.14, 13.8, 14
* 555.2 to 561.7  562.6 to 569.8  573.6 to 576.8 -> 0.23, 14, 14.5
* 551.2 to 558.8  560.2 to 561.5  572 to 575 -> -0.06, 14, 14.1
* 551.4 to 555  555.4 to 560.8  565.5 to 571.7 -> 0.09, 14.1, 13.6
